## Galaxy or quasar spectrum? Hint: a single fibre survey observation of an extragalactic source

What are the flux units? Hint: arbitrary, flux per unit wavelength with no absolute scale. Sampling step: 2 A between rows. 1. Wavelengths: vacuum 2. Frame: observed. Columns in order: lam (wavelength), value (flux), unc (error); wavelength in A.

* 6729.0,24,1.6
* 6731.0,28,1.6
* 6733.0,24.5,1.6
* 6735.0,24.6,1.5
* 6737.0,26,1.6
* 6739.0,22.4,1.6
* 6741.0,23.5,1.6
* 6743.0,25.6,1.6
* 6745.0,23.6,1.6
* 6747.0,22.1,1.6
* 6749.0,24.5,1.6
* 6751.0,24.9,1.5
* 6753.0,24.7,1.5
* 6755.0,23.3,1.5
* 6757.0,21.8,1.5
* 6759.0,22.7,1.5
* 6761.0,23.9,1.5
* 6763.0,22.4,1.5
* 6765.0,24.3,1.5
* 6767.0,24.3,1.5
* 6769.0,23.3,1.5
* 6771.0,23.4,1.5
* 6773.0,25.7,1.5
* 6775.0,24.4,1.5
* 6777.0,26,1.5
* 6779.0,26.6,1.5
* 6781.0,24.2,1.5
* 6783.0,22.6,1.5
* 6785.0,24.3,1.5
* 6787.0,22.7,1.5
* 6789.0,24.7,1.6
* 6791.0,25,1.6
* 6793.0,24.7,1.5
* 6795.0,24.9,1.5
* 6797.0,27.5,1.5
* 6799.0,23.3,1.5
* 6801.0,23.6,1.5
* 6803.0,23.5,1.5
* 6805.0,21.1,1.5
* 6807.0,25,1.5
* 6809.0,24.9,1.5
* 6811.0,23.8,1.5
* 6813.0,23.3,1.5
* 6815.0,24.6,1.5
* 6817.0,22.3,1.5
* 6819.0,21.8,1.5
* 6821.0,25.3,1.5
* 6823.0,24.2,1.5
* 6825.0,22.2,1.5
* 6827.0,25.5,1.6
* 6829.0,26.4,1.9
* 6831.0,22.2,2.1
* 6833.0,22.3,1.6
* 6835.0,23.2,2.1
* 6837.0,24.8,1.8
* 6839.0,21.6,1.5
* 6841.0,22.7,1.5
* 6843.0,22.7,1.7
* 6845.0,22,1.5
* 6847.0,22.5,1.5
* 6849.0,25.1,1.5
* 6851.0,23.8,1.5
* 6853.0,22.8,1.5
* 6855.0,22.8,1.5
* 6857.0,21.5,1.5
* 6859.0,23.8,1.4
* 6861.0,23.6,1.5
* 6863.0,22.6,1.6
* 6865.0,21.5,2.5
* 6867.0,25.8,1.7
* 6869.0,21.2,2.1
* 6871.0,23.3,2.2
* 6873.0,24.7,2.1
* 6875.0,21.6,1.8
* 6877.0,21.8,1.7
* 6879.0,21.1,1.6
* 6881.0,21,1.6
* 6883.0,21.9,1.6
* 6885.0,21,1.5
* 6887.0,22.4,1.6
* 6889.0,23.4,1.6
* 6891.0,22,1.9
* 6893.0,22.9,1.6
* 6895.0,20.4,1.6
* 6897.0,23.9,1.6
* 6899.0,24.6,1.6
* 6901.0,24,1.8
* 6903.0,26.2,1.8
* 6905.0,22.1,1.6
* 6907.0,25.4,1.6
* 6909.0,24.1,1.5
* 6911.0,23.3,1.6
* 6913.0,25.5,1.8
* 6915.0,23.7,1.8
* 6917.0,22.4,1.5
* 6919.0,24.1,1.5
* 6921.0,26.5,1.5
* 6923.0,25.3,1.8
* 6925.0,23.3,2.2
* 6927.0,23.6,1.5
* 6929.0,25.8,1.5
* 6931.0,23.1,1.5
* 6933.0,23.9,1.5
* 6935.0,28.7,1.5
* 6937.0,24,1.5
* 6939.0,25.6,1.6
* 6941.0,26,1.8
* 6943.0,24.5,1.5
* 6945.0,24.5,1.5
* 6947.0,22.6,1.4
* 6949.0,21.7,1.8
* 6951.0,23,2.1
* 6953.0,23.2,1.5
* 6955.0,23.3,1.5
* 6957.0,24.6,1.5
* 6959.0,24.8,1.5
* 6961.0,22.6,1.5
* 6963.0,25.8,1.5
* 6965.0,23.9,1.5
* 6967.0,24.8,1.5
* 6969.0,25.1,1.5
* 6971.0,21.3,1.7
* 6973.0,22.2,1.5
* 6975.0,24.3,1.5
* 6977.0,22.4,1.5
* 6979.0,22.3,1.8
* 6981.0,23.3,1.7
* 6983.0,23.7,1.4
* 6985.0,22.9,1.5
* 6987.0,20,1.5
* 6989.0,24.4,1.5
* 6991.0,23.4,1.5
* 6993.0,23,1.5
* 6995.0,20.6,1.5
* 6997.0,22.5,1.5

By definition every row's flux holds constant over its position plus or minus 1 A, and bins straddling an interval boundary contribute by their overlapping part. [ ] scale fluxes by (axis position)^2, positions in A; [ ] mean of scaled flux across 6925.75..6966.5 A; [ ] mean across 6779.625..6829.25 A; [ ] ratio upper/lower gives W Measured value 1.05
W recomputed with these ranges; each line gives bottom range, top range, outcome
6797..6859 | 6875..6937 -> 1.03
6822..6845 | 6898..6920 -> 1.06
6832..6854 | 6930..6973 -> 1.08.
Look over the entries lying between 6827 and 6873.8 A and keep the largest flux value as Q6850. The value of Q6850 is 26.4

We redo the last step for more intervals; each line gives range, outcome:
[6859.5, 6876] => 25.8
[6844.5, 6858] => 25.1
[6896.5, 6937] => 28.7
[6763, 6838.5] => 27.5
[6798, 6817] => 25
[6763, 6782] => 26.6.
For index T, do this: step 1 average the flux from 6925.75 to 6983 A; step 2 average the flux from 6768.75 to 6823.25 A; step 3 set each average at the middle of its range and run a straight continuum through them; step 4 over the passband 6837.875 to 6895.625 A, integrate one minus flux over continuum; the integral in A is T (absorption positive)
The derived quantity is 3.7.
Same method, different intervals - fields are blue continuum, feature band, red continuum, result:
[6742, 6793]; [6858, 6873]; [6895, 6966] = 0.58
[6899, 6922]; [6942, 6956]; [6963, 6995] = 0.23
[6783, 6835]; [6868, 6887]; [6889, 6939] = 1.64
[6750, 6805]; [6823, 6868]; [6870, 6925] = 0.72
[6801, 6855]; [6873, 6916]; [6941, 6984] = 0.91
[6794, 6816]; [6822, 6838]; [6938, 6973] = 0.17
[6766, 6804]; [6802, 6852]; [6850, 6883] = 0.12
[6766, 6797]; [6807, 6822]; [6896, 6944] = 0.46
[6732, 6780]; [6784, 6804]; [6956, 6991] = -0.36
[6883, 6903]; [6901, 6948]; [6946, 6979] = -2.83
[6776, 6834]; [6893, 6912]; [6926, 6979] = 0.24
